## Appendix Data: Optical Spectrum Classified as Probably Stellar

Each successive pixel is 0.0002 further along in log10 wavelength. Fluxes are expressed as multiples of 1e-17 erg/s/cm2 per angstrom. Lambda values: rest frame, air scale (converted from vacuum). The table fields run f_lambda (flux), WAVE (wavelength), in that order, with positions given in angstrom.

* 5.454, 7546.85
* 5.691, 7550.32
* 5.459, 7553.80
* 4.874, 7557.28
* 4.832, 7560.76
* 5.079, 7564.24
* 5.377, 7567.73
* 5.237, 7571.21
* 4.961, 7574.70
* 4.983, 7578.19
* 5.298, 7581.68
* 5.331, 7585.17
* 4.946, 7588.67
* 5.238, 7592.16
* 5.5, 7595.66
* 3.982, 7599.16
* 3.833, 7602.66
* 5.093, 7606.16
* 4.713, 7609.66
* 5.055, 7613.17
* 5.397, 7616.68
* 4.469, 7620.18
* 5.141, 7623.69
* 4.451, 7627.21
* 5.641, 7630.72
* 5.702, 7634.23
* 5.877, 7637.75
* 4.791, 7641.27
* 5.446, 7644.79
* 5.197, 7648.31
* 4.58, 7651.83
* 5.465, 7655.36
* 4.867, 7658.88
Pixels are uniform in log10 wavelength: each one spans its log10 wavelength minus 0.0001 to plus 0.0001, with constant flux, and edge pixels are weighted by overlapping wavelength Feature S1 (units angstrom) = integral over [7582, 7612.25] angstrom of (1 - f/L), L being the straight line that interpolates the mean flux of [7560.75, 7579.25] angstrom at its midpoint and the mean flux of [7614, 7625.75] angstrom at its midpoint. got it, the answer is 1.12 angstrom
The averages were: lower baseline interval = 5.1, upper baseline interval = 4.99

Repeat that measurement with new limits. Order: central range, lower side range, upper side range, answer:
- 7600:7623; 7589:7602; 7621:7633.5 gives 1.0 angstrom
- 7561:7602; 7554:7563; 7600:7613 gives -2.3 angstrom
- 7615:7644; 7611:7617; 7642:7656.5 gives -0.3 angstrom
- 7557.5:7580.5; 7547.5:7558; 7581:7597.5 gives 1.1 angstrom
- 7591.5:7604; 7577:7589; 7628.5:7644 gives 1.5 angstrom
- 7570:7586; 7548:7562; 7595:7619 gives -0.4 angstrom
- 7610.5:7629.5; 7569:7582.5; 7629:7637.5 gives 2.2 angstrom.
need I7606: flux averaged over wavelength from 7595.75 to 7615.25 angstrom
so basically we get 4.63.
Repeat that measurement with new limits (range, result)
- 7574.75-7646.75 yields 5.04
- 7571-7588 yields 5.14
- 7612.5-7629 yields 4.89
